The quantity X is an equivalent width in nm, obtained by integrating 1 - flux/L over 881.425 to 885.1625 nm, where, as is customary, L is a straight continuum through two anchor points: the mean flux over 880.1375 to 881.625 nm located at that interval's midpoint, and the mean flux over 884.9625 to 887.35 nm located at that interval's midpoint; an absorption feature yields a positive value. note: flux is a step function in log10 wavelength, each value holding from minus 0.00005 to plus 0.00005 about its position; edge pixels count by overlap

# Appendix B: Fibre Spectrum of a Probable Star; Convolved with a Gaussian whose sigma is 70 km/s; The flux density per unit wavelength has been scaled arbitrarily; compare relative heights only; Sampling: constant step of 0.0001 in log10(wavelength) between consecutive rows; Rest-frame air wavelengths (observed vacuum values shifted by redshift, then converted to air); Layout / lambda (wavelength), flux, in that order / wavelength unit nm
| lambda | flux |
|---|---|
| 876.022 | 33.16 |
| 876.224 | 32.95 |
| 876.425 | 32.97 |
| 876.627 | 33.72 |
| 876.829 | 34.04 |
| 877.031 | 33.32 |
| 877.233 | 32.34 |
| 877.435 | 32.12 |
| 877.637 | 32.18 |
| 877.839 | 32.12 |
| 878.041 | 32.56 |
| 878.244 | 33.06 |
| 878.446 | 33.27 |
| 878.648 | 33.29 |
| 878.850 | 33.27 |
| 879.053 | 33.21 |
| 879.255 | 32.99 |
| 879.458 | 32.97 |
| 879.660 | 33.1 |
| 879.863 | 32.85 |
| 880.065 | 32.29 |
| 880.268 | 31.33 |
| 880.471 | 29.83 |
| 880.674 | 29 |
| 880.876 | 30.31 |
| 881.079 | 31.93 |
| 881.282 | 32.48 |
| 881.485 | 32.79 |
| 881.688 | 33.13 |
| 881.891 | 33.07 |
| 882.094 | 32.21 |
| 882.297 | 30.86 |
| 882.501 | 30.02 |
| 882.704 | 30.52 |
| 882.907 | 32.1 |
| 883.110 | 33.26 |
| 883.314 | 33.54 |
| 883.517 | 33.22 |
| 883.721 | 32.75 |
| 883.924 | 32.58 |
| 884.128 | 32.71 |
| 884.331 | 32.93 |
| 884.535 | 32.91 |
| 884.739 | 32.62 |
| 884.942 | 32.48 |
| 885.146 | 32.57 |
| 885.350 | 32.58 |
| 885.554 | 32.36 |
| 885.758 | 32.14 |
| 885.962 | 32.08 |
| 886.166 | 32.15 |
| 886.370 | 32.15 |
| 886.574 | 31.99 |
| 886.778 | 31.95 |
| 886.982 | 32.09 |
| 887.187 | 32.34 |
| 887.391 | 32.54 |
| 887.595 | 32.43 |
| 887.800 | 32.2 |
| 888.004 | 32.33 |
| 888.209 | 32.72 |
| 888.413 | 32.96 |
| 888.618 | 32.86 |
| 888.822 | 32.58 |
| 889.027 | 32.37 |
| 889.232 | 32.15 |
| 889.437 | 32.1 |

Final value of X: -0.09 nm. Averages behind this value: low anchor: 31.2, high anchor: 32.2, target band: 32.4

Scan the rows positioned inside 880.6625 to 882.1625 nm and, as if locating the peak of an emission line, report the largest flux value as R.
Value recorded 33.13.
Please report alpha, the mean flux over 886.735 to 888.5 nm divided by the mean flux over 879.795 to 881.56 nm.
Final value 1.03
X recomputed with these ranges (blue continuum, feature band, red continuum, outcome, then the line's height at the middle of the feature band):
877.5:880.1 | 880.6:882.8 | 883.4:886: 0.08 nm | 32.8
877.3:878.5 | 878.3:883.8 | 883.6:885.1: 0.07 nm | 32.6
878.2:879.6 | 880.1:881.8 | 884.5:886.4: 0.08 nm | 32.9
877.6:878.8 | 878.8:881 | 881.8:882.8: 0.02 nm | 32.2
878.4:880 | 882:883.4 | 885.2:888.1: 0.04 nm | 32.7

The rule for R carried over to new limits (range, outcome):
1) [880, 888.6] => 33.54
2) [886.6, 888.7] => 32.96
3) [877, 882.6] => 33.32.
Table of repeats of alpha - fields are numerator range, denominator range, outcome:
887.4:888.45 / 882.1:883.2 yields 1.03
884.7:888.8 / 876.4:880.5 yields 0.99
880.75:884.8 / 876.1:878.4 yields 0.98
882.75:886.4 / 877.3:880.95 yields 1.01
